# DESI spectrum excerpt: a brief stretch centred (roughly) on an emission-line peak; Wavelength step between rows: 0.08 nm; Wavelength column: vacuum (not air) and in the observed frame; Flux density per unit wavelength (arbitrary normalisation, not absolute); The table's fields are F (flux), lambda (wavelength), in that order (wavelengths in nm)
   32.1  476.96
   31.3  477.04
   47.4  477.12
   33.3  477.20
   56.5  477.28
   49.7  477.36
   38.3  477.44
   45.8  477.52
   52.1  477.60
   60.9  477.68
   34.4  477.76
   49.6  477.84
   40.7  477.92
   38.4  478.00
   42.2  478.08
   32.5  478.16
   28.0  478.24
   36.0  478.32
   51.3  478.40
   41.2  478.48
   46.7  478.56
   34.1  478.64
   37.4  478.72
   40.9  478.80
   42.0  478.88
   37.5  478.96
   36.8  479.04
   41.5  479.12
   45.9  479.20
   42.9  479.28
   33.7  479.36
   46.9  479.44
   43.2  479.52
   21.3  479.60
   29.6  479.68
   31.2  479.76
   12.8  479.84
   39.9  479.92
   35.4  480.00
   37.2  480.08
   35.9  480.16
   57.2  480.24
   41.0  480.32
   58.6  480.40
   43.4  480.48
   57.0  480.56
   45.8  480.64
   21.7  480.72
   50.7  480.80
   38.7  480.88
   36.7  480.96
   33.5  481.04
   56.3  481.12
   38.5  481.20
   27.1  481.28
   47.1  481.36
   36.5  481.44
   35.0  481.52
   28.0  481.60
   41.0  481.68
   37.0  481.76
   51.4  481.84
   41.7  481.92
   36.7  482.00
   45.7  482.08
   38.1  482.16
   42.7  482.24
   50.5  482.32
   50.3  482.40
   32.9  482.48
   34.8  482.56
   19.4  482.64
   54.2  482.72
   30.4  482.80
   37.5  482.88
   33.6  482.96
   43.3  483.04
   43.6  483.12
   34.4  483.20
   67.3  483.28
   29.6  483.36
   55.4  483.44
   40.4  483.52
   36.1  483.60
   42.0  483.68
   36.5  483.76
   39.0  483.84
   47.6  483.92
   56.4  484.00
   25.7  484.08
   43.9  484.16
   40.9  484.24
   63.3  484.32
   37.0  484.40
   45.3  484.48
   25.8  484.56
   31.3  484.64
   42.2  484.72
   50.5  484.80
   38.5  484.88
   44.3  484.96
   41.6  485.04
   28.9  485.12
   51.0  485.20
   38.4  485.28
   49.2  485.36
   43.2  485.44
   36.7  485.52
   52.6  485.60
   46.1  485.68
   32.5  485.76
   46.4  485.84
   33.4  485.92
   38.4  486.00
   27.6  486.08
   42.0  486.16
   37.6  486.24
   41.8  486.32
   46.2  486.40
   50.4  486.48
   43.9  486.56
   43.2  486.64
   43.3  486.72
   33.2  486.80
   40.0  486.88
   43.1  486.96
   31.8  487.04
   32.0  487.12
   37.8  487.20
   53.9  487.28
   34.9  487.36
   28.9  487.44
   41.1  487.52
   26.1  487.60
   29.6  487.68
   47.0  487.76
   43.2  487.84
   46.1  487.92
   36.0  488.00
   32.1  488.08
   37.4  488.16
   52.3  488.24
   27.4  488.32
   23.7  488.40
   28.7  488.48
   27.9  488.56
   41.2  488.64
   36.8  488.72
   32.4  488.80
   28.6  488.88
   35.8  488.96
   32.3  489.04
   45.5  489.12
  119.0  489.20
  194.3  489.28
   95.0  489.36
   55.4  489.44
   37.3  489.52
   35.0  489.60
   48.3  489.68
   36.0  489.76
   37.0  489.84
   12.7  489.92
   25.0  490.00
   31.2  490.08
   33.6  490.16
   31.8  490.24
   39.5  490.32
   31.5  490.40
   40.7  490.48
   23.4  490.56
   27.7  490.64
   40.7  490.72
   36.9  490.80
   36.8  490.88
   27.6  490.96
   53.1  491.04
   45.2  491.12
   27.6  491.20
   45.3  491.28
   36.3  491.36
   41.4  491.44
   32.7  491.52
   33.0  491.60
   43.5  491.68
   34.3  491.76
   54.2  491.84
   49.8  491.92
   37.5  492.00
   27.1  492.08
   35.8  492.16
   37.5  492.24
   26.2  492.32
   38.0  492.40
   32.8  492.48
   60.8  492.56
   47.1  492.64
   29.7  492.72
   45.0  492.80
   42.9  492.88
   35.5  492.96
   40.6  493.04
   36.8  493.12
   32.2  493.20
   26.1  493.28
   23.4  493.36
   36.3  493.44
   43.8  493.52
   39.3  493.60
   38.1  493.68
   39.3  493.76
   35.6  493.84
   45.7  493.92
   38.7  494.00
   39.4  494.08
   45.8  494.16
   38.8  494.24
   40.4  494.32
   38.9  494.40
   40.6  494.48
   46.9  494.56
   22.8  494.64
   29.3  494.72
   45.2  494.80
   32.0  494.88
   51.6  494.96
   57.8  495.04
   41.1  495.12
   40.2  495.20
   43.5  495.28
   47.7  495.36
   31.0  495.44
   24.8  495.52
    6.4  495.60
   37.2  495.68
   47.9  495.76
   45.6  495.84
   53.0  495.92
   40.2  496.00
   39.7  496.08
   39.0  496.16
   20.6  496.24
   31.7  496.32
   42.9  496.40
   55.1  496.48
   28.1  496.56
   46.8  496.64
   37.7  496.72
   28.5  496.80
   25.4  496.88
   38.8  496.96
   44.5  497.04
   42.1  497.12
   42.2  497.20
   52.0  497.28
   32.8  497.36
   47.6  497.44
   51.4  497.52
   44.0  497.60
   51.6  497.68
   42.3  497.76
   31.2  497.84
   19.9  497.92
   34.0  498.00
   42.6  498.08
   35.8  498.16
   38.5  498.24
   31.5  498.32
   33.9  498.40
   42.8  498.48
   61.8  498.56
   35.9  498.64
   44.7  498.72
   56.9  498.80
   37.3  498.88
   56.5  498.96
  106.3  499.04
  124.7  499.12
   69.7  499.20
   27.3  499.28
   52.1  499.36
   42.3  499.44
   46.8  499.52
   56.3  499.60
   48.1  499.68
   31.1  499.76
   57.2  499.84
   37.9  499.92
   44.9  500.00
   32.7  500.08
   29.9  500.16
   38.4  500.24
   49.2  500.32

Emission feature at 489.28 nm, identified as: H-beta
